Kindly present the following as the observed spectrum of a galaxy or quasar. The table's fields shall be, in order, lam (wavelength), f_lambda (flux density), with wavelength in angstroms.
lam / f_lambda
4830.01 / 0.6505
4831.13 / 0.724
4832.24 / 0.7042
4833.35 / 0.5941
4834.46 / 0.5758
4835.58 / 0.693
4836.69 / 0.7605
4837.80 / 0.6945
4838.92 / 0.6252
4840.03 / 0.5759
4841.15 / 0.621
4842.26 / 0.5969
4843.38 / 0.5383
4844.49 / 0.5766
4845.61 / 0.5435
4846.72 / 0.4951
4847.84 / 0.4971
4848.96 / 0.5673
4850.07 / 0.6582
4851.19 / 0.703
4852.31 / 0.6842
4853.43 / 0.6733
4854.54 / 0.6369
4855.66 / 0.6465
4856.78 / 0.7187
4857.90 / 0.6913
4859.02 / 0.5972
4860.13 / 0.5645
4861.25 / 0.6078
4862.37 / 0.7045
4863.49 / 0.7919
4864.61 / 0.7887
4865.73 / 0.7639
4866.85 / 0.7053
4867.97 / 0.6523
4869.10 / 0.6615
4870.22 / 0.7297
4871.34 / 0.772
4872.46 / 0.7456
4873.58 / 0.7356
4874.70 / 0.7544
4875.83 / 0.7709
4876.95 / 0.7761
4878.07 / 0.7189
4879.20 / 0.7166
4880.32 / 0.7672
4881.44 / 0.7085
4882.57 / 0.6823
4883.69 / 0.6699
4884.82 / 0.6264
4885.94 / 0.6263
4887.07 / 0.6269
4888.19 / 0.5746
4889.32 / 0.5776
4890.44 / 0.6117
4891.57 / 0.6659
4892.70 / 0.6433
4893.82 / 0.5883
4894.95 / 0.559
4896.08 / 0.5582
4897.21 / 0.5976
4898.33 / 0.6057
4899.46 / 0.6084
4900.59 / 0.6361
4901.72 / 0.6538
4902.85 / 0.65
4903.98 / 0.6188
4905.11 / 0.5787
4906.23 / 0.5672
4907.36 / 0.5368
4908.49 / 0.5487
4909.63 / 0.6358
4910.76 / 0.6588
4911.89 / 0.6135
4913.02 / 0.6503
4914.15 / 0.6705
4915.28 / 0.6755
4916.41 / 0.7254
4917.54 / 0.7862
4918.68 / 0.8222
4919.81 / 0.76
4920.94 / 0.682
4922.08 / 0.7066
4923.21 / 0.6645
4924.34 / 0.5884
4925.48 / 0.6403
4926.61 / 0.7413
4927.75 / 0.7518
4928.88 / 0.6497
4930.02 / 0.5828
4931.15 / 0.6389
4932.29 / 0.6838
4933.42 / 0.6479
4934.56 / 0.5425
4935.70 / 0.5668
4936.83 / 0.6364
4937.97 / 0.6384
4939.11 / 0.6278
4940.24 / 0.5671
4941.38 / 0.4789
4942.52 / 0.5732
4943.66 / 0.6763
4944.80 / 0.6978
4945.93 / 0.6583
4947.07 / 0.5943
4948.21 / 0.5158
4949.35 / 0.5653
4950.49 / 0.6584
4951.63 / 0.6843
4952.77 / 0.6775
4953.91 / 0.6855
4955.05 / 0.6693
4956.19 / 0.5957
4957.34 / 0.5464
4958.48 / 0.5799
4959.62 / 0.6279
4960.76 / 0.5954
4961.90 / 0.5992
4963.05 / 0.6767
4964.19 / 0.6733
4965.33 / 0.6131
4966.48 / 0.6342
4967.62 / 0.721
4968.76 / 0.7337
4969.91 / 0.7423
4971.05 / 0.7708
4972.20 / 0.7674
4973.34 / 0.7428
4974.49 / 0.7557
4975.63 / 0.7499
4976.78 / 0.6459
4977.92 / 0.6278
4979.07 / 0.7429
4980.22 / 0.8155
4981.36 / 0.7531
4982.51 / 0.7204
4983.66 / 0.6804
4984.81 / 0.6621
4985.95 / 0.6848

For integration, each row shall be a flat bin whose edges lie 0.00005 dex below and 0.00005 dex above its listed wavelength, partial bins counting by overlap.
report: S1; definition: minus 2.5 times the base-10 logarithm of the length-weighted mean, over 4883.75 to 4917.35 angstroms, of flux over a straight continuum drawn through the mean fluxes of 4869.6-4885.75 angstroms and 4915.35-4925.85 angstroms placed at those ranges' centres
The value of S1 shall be 0.16 mag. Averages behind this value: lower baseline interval 0.724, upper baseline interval 0.708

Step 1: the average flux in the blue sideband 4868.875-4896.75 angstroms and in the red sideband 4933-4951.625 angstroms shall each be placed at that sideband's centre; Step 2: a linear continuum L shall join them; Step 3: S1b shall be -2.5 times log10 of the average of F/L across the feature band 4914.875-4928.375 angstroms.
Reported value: -0.13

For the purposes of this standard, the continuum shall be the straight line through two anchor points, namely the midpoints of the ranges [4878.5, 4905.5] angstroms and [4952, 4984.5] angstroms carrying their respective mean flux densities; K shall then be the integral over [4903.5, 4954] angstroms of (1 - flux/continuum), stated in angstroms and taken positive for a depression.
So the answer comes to 1.18 angstroms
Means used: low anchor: 0.632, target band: 0.641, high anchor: 0.684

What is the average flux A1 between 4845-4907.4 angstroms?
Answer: 0.655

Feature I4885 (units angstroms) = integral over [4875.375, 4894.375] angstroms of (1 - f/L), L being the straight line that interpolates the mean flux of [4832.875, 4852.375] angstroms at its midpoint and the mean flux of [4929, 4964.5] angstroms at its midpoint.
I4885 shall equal -1.7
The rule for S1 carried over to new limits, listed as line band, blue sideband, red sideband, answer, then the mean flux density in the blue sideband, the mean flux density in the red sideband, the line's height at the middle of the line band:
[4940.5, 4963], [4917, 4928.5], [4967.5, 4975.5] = 0.19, 0.713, 0.75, 0.735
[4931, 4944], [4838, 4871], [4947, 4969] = 0.05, 0.643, 0.632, 0.634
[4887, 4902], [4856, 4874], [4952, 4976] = 0.15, 0.701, 0.674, 0.693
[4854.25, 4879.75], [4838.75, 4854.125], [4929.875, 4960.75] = -0.18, 0.597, 0.616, 0.601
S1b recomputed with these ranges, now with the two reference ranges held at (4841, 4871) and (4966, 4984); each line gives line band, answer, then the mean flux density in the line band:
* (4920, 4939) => 0.07 mag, 0.649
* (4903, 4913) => 0.14 mag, 0.6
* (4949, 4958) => 0.12 mag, 0.636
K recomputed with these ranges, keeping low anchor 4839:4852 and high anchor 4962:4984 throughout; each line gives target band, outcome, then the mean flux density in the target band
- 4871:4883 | -2.46 angstroms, 0.741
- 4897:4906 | 0.31 angstroms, 0.618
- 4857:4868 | -1.63 angstroms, 0.69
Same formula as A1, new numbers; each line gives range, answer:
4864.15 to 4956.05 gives 0.655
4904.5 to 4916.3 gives 0.618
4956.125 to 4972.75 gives 0.66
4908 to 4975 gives 0.654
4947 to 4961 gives 0.616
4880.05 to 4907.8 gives 0.62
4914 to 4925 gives 0.709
